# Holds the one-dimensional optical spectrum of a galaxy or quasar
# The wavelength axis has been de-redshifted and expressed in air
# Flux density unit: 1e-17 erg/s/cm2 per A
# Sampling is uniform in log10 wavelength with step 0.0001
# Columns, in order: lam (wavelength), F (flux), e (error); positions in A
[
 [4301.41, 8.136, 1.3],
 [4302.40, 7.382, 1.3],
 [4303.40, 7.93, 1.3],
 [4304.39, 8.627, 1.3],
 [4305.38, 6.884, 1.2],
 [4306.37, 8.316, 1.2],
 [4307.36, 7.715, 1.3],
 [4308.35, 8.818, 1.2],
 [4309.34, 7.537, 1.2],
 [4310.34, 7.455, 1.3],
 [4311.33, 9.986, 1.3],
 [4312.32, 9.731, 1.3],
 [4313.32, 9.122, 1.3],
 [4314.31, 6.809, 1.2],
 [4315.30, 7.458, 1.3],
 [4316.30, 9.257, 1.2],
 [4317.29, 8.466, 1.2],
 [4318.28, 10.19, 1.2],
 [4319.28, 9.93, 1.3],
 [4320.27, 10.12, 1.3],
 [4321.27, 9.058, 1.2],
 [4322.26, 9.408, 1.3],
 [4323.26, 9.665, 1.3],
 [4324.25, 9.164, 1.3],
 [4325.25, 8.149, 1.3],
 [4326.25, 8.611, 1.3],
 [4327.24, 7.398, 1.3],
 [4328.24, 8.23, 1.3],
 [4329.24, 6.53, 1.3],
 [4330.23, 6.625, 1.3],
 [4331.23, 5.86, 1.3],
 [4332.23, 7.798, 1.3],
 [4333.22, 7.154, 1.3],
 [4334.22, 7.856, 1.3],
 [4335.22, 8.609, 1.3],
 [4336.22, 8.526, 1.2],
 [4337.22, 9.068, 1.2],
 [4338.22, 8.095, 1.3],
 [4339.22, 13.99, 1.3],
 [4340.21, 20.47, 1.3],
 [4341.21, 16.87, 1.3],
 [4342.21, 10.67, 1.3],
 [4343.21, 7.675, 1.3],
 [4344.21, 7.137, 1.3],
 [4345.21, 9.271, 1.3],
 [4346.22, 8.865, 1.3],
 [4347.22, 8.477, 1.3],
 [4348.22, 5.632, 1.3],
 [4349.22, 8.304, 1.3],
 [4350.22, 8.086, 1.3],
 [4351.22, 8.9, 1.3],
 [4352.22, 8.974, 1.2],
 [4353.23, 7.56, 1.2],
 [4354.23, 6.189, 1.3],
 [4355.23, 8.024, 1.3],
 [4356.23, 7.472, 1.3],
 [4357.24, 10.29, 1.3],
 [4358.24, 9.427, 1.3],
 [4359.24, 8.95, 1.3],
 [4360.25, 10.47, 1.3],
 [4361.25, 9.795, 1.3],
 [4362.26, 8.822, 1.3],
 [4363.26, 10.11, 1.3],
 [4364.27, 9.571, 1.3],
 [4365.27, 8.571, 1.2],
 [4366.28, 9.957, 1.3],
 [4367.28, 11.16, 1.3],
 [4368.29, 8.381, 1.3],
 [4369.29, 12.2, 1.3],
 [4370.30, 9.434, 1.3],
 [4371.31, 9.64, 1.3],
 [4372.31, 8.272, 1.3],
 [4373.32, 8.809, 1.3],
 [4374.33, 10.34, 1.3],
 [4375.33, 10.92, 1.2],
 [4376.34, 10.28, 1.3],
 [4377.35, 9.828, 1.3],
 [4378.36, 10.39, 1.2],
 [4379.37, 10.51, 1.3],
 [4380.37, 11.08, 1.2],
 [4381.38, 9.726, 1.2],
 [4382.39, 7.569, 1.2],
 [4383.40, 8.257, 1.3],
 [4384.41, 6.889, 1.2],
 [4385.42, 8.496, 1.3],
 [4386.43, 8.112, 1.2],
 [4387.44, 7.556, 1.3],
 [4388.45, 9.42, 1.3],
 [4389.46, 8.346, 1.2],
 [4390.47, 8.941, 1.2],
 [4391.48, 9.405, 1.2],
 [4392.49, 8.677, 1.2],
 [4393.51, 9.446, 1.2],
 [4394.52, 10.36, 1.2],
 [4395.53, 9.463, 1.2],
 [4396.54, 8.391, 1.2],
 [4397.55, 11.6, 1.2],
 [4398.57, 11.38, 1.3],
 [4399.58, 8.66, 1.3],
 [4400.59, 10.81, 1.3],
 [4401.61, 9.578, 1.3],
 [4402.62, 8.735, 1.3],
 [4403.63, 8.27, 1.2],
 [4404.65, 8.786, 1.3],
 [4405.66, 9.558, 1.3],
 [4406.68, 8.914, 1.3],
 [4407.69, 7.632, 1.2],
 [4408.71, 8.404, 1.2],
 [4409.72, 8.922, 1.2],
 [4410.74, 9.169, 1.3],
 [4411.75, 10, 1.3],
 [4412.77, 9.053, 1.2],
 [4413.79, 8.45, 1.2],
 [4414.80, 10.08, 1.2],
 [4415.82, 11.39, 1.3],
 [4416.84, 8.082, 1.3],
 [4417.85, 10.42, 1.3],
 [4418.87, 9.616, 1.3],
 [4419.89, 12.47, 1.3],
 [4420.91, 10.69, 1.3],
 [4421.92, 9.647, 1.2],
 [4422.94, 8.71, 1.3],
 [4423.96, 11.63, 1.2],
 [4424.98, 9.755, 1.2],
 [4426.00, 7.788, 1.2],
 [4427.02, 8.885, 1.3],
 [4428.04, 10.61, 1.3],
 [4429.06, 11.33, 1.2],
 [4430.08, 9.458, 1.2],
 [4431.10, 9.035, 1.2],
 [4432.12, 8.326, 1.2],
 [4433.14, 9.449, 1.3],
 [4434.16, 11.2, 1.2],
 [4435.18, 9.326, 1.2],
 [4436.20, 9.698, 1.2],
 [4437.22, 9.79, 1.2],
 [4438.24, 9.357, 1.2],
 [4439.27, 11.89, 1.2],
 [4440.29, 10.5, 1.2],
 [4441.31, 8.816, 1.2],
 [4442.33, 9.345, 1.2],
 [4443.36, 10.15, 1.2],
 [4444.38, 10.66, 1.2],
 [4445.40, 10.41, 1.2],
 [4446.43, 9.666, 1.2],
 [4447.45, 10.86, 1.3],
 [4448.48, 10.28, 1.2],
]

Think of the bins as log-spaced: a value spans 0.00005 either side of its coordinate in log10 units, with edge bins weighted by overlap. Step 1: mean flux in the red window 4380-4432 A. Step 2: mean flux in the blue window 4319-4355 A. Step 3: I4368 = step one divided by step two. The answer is 1.0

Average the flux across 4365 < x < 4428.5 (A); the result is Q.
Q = 9.47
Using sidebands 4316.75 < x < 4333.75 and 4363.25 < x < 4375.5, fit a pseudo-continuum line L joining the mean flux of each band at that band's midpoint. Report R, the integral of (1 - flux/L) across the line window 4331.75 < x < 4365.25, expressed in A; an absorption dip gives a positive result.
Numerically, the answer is -0.8 A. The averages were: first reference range 8.38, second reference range 9.76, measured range 9.3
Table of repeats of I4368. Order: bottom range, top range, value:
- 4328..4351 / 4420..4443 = 1.08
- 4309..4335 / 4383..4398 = 1.06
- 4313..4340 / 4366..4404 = 1.09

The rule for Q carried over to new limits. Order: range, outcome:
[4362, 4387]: 9.5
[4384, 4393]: 8.44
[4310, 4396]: 9.13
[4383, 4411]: 9.01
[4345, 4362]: 8.5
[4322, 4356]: 8.86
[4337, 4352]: 10.1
